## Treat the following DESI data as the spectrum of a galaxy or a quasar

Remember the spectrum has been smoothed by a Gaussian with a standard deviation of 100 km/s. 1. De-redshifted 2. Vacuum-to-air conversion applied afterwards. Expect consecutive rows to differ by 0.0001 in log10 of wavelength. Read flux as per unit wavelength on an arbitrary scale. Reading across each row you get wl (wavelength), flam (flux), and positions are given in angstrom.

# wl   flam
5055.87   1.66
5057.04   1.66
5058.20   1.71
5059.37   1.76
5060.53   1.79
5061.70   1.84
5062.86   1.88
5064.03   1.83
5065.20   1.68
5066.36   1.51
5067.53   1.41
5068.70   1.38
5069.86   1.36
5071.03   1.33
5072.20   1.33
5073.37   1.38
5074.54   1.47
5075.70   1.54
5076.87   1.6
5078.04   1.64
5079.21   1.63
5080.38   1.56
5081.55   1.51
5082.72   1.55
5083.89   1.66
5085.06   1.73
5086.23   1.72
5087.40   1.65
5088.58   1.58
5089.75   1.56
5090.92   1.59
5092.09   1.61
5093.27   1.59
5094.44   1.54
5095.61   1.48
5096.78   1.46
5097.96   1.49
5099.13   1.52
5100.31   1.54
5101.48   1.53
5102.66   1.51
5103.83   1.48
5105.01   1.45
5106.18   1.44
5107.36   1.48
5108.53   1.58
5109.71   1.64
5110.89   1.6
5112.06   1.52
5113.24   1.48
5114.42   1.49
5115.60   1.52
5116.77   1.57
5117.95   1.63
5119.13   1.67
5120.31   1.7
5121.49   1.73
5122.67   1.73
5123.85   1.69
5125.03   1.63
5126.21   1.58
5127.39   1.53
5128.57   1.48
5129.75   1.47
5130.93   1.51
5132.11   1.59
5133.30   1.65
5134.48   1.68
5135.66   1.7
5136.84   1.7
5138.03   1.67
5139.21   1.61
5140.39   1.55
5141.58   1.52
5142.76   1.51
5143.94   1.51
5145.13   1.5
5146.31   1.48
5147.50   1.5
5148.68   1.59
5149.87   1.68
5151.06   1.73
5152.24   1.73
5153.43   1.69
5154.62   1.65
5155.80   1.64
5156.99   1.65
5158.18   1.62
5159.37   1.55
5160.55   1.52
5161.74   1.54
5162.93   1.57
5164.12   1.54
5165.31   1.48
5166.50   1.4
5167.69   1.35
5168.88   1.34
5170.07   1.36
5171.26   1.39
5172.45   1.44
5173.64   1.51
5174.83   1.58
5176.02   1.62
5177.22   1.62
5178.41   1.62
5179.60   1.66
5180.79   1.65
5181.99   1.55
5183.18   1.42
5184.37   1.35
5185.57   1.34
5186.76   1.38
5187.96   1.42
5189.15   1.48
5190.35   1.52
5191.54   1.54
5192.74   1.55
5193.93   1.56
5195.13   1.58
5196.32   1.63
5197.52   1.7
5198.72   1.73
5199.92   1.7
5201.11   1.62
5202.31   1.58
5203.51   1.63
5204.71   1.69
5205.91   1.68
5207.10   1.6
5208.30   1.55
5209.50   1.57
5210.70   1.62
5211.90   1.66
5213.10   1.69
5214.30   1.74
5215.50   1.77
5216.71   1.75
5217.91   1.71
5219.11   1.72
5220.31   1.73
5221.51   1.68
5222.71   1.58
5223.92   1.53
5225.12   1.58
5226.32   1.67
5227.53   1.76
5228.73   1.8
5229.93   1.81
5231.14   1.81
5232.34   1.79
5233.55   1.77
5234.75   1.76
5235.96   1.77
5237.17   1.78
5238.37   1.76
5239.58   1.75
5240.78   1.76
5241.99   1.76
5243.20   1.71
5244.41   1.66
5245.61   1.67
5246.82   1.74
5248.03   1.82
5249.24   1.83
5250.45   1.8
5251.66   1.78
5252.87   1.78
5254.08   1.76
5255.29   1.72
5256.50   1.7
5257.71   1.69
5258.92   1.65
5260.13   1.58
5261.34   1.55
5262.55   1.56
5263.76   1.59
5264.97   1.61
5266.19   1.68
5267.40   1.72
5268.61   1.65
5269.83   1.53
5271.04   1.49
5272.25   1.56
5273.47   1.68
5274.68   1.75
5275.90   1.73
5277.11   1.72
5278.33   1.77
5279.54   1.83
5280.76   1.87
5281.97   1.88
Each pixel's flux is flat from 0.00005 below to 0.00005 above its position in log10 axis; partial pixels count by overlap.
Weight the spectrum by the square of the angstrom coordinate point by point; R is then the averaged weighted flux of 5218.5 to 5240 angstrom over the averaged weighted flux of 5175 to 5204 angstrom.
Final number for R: 1.12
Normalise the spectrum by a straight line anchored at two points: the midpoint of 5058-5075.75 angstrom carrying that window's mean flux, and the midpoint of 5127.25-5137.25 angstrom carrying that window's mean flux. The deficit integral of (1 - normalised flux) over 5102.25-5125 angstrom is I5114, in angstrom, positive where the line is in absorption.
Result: 0.14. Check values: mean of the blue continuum 1.57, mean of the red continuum 1.59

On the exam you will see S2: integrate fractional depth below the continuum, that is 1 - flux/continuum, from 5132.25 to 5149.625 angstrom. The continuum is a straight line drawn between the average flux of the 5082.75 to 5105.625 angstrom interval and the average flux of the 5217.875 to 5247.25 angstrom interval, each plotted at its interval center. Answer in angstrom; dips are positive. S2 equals 0.3 angstrom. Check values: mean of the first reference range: 1.56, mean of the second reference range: 1.72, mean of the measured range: 1.59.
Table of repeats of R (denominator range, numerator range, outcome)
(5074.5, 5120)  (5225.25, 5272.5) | 1.16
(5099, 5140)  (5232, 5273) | 1.13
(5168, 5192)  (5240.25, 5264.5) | 1.18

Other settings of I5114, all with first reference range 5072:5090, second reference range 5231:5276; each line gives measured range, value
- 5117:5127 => -0.4 angstrom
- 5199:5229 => 0.2 angstrom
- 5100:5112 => 0.5 angstrom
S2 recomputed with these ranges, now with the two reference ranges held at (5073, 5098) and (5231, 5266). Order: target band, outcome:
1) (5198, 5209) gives 0.2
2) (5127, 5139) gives 0.1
